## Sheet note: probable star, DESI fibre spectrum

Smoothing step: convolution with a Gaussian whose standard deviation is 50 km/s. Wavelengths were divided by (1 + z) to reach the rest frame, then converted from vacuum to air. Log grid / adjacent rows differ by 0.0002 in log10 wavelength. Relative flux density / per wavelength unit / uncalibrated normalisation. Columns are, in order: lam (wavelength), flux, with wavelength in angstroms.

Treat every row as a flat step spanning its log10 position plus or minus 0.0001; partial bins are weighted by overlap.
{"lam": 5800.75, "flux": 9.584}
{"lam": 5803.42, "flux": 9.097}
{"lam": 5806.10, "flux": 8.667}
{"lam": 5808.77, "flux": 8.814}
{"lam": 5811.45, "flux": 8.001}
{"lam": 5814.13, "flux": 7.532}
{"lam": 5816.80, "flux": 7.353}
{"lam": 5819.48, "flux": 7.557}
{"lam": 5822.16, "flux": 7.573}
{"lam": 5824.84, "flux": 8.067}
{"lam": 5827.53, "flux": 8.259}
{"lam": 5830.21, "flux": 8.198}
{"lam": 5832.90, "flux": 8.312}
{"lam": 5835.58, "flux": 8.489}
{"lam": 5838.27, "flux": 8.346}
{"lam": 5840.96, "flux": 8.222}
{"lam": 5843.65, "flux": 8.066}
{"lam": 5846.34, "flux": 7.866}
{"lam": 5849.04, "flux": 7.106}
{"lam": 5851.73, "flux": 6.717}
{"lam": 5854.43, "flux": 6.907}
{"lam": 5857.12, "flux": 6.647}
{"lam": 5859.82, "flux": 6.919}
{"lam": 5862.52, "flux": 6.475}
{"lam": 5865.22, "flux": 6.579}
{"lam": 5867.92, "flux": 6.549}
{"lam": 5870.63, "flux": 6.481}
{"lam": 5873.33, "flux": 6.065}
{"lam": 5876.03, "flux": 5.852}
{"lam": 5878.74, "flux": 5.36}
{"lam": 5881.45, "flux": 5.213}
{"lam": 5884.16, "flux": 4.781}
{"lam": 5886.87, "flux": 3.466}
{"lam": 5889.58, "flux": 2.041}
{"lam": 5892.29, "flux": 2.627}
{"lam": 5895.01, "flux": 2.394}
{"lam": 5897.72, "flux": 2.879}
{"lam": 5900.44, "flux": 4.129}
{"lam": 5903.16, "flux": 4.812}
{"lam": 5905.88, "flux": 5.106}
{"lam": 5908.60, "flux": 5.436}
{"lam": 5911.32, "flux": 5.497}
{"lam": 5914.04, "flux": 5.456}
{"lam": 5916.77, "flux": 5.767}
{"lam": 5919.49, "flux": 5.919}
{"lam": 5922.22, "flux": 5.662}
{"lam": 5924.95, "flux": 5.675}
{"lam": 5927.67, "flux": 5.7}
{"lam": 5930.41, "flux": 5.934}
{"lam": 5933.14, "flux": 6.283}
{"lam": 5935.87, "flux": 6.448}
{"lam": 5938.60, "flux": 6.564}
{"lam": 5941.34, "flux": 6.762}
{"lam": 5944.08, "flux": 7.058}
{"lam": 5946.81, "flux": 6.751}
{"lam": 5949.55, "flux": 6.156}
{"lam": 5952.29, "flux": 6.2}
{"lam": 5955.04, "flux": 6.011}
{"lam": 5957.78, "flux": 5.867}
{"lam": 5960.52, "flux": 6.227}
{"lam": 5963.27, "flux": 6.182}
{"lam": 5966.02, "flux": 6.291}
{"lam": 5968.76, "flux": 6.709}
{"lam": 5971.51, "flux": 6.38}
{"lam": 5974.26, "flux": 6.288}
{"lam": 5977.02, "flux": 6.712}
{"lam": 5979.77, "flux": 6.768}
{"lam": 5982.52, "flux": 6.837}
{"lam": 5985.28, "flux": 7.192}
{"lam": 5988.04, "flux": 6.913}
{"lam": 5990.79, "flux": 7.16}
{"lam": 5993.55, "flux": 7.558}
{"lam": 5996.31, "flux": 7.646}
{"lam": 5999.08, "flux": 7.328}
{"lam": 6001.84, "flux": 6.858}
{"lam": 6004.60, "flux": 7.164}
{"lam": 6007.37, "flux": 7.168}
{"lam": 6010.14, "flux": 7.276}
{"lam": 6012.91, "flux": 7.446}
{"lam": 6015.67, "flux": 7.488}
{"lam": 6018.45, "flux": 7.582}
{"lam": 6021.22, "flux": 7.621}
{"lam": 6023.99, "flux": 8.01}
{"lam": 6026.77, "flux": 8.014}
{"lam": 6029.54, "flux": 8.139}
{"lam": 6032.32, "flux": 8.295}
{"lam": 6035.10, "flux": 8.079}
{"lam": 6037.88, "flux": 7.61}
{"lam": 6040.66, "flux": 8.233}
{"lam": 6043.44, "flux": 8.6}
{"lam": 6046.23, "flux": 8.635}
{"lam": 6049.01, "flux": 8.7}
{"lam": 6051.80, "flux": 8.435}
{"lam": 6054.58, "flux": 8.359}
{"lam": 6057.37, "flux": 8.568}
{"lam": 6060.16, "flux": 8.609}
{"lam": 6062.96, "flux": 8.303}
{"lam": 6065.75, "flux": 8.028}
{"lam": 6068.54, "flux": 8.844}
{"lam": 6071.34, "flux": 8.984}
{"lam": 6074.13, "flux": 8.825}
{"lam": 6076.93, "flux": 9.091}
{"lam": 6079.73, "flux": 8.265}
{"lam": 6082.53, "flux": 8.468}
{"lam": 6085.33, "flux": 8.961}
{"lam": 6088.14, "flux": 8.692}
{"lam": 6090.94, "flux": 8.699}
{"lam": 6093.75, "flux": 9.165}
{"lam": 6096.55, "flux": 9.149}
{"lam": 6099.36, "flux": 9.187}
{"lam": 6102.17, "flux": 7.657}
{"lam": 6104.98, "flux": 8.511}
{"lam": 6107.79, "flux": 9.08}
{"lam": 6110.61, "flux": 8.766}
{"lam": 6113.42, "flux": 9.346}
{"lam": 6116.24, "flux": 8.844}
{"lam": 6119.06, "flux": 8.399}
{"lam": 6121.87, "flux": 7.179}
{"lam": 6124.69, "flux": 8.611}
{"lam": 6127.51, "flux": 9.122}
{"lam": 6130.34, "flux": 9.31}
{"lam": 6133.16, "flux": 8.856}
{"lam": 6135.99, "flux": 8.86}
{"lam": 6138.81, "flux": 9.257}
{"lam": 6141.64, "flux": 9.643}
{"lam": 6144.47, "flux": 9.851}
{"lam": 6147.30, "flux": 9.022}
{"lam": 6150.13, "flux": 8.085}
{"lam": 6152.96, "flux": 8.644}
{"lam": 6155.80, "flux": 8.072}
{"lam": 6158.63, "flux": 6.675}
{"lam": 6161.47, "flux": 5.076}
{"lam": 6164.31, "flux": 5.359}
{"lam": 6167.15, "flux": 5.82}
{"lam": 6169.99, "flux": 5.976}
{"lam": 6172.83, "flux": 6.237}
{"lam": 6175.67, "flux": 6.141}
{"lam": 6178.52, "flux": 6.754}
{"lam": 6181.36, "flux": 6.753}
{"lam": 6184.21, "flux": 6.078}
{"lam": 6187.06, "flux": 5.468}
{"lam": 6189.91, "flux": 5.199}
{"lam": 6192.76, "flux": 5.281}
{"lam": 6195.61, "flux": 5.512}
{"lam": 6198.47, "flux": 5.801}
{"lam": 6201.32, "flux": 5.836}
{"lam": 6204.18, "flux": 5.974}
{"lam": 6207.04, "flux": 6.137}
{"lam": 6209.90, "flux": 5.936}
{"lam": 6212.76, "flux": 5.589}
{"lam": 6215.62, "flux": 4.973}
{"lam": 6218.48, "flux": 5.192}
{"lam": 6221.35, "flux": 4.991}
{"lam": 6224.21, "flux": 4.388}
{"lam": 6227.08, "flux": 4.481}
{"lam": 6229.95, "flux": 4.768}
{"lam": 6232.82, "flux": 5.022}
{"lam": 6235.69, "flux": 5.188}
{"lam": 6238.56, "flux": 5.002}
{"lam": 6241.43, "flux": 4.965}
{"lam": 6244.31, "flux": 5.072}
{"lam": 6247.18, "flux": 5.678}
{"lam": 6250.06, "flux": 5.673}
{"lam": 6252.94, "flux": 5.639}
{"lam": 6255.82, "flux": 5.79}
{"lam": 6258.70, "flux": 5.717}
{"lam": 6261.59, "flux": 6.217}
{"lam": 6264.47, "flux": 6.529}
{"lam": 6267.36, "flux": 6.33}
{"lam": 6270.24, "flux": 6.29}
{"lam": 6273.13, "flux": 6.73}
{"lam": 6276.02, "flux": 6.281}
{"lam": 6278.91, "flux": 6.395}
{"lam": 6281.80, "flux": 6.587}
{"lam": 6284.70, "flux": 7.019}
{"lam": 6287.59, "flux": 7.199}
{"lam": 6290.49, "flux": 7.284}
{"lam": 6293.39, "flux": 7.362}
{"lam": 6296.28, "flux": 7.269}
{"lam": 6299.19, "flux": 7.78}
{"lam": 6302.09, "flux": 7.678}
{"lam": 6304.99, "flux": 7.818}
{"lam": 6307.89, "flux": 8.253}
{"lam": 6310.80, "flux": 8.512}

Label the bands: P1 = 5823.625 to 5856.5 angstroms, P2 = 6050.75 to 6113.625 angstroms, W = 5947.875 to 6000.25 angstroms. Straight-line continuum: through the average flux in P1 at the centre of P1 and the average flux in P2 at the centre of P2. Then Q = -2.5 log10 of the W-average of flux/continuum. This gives 0.24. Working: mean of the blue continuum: 7.85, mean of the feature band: 6.65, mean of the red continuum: 8.69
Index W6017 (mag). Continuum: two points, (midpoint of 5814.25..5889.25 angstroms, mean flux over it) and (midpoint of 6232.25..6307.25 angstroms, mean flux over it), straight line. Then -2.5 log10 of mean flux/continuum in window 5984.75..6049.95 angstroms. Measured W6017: -0.15 mag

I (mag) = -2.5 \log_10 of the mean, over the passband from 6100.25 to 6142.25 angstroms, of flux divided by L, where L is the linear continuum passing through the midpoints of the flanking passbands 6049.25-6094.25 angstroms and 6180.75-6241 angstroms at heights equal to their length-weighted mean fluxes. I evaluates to -0.17 mag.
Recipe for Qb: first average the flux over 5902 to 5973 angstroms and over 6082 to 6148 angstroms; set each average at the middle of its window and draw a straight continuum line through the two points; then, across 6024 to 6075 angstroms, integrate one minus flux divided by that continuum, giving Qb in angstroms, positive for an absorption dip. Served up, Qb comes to -3.7 angstroms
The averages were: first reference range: 6.04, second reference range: 8.86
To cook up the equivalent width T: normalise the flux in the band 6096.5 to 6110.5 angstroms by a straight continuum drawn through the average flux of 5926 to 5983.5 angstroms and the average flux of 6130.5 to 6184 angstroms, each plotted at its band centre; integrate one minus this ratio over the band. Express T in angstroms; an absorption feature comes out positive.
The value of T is -2.8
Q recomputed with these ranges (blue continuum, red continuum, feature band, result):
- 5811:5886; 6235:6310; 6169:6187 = 0.06 mag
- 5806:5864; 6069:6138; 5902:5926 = 0.41 mag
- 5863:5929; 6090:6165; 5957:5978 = -0.05 mag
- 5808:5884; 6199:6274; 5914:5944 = 0.13 mag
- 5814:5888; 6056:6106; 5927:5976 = 0.21 mag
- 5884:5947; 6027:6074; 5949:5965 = 0.00 mag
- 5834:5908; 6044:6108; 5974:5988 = 0.08 mag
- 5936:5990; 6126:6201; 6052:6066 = -0.23 mag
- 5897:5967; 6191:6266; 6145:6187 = -0.22 mag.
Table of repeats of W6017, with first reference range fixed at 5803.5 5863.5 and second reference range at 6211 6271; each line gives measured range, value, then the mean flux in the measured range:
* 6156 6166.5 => -0.02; 5.99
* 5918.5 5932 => 0.24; 5.78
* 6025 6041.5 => -0.22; 8.05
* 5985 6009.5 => -0.06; 7.22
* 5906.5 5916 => 0.32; 5.45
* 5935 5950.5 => 0.08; 6.64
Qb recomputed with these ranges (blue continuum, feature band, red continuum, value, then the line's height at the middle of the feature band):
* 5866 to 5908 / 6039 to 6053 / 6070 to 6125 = -1.5 angstroms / 7.68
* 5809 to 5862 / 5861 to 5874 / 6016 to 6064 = 2.2 angstroms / 7.77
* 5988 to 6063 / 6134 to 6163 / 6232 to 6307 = -4.9 angstroms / 7.1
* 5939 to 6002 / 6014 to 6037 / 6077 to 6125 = -1.1 angstroms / 7.52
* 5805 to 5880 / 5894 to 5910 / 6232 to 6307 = 6.8 angstroms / 7.24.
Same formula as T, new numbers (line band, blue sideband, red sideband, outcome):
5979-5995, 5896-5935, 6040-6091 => -0.5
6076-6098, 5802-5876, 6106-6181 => -2.6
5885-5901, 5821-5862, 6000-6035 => 9.9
